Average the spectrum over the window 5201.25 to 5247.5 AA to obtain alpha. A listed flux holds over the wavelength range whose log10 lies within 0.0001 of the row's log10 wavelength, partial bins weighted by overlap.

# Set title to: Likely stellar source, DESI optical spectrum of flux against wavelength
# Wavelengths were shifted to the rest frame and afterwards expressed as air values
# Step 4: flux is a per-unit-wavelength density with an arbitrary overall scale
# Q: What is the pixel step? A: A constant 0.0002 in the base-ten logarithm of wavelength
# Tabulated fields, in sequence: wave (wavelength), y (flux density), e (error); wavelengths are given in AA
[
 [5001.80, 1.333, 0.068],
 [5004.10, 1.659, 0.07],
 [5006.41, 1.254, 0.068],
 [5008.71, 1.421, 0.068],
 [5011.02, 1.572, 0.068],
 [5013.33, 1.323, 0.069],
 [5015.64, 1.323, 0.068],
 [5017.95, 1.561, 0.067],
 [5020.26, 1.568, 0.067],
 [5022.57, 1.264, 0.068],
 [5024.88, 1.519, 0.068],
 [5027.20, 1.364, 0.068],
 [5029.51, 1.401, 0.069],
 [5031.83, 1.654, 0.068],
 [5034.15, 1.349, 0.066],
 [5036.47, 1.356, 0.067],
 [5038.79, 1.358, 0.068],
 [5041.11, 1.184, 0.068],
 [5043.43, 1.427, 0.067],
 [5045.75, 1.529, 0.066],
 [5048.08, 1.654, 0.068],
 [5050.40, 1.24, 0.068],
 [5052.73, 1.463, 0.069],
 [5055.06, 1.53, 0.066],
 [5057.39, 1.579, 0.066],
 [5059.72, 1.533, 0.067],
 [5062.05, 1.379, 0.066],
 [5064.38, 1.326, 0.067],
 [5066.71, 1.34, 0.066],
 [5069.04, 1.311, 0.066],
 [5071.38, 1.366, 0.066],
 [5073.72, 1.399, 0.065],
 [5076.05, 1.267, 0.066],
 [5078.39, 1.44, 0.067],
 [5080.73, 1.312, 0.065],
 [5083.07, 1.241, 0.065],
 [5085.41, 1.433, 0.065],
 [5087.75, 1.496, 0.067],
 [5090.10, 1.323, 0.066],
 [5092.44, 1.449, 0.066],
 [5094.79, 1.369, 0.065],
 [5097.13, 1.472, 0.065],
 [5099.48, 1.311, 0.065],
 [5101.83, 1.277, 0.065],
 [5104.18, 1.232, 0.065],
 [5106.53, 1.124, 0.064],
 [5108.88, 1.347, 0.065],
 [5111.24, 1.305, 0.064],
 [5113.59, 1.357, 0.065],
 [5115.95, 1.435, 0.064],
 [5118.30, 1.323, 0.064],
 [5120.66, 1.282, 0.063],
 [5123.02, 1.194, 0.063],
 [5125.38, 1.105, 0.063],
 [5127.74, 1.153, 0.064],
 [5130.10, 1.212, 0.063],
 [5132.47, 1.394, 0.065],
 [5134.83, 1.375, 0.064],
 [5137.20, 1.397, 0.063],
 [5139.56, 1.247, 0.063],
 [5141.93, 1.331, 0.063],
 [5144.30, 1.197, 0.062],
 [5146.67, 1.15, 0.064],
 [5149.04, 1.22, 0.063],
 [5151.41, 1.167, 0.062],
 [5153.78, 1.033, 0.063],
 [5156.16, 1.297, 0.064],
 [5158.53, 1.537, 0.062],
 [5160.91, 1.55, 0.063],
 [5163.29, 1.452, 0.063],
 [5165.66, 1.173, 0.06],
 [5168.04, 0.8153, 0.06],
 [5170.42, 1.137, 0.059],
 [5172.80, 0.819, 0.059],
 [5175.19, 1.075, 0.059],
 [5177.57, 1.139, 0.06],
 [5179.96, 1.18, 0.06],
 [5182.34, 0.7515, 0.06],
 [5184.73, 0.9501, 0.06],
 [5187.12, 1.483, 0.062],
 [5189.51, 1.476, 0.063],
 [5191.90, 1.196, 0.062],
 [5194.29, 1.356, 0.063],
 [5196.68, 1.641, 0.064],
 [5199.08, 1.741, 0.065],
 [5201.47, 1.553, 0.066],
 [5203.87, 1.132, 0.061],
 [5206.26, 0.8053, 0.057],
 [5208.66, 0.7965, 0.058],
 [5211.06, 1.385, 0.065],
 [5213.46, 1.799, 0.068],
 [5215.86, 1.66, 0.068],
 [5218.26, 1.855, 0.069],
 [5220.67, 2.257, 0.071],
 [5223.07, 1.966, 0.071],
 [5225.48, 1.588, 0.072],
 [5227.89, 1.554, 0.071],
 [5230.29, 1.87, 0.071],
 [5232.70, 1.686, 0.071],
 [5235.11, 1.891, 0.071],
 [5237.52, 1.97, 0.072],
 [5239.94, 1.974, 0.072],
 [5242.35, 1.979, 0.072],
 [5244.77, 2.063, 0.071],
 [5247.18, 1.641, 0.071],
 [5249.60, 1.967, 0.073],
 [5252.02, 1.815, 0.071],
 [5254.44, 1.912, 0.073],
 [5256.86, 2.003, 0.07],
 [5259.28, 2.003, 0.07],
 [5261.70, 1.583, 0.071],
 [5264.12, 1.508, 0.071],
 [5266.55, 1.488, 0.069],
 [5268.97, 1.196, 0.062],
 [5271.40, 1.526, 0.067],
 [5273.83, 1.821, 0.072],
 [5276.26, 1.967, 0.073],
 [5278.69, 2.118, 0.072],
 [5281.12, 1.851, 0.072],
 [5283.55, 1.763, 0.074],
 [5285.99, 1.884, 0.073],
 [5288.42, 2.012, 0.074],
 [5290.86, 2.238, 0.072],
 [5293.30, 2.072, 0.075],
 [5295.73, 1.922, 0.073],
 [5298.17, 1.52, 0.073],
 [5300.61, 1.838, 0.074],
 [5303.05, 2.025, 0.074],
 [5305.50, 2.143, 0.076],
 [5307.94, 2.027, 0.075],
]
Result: 1.68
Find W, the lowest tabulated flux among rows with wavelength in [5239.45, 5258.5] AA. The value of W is 1.641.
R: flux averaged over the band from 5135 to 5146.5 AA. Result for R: 1.29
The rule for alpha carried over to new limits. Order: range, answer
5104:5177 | 1.24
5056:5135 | 1.34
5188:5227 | 1.51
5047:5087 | 1.4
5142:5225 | 1.32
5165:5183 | 1.01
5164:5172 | 1.06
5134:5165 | 1.3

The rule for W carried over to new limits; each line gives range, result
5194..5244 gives 0.7965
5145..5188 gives 0.7515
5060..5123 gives 1.124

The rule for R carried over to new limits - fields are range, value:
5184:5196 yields 1.32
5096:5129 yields 1.28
